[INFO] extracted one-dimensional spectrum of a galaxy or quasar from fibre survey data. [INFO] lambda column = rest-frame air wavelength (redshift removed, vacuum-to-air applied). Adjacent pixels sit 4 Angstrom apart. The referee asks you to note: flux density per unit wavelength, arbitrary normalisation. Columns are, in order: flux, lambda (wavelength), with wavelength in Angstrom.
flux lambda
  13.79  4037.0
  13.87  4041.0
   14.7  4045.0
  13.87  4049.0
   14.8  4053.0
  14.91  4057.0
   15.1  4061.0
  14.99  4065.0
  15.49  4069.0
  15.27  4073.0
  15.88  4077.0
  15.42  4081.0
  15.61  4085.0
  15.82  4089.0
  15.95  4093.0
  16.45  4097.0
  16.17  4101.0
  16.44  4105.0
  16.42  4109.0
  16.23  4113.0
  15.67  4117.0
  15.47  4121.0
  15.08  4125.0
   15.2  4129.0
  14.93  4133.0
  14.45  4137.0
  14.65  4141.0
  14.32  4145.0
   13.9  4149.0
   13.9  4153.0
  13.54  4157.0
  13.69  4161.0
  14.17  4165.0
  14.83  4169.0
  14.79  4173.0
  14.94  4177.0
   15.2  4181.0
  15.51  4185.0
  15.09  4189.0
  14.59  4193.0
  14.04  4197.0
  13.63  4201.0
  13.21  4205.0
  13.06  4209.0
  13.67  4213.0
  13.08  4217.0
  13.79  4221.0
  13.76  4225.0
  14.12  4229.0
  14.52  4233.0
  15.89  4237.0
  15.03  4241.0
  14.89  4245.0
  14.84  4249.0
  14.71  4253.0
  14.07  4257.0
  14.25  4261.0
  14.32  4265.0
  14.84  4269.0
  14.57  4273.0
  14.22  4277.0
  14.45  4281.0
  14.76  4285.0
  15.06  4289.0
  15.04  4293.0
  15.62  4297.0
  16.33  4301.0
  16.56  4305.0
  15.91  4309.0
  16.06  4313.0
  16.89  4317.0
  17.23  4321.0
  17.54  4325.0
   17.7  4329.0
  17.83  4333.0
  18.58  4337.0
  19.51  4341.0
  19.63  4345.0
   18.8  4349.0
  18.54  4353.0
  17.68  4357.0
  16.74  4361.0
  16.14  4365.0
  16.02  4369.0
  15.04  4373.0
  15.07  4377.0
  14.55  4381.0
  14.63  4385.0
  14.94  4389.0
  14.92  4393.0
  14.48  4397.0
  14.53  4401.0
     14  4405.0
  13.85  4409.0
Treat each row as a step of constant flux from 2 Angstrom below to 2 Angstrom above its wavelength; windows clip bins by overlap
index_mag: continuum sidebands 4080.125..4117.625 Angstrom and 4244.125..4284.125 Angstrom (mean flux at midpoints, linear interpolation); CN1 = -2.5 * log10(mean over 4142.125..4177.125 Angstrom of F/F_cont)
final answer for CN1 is 0.09 mag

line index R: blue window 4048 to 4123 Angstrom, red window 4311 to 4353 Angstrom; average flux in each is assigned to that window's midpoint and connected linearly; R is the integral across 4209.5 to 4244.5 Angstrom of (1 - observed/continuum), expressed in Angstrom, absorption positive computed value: 5.7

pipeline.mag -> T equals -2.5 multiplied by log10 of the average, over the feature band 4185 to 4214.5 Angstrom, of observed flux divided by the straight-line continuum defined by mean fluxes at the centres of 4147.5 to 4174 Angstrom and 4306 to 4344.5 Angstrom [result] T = 0.07 mag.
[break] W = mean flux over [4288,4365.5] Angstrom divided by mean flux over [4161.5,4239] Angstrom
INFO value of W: 1.20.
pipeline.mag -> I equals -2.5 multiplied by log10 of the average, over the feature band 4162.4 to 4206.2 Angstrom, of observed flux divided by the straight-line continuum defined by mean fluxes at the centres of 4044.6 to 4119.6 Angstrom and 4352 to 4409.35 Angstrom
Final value 0.07 mag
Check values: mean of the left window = 15.6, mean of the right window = 15.4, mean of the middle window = 14.6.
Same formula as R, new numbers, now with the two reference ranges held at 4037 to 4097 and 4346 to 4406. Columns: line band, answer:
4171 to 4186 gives 0.3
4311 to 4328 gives -1.4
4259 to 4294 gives 2.3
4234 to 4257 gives 0.8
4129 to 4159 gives 1.9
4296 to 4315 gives -0.5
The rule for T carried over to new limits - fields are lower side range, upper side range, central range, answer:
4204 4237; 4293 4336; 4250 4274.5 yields 0.05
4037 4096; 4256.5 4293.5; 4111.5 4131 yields -0.04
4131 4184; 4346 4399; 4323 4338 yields -0.14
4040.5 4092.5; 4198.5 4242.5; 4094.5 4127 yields -0.08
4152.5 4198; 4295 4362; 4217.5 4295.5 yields 0.11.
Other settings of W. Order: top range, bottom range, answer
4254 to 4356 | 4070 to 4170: 1.08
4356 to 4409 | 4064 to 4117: 0.96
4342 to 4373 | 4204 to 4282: 1.23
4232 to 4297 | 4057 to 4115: 0.94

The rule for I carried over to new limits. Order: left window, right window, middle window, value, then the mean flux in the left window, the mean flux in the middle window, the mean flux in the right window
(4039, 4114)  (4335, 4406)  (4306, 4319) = -0.009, 15.4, 16.3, 16.4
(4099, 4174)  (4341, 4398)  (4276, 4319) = 0.025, 14.9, 15.6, 16.4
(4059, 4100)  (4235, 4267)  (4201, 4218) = 0.127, 15.6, 13.3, 14.8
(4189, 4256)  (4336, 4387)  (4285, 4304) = 0.010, 14.2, 15.5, 17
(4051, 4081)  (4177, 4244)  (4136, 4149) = 0.025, 15.2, 14.4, 14.3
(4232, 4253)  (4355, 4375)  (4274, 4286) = 0.070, 15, 14.5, 16.3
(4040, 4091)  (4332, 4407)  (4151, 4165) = 0.126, 15.1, 13.8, 16.4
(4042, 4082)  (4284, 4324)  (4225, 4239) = 0.073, 15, 14.7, 16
